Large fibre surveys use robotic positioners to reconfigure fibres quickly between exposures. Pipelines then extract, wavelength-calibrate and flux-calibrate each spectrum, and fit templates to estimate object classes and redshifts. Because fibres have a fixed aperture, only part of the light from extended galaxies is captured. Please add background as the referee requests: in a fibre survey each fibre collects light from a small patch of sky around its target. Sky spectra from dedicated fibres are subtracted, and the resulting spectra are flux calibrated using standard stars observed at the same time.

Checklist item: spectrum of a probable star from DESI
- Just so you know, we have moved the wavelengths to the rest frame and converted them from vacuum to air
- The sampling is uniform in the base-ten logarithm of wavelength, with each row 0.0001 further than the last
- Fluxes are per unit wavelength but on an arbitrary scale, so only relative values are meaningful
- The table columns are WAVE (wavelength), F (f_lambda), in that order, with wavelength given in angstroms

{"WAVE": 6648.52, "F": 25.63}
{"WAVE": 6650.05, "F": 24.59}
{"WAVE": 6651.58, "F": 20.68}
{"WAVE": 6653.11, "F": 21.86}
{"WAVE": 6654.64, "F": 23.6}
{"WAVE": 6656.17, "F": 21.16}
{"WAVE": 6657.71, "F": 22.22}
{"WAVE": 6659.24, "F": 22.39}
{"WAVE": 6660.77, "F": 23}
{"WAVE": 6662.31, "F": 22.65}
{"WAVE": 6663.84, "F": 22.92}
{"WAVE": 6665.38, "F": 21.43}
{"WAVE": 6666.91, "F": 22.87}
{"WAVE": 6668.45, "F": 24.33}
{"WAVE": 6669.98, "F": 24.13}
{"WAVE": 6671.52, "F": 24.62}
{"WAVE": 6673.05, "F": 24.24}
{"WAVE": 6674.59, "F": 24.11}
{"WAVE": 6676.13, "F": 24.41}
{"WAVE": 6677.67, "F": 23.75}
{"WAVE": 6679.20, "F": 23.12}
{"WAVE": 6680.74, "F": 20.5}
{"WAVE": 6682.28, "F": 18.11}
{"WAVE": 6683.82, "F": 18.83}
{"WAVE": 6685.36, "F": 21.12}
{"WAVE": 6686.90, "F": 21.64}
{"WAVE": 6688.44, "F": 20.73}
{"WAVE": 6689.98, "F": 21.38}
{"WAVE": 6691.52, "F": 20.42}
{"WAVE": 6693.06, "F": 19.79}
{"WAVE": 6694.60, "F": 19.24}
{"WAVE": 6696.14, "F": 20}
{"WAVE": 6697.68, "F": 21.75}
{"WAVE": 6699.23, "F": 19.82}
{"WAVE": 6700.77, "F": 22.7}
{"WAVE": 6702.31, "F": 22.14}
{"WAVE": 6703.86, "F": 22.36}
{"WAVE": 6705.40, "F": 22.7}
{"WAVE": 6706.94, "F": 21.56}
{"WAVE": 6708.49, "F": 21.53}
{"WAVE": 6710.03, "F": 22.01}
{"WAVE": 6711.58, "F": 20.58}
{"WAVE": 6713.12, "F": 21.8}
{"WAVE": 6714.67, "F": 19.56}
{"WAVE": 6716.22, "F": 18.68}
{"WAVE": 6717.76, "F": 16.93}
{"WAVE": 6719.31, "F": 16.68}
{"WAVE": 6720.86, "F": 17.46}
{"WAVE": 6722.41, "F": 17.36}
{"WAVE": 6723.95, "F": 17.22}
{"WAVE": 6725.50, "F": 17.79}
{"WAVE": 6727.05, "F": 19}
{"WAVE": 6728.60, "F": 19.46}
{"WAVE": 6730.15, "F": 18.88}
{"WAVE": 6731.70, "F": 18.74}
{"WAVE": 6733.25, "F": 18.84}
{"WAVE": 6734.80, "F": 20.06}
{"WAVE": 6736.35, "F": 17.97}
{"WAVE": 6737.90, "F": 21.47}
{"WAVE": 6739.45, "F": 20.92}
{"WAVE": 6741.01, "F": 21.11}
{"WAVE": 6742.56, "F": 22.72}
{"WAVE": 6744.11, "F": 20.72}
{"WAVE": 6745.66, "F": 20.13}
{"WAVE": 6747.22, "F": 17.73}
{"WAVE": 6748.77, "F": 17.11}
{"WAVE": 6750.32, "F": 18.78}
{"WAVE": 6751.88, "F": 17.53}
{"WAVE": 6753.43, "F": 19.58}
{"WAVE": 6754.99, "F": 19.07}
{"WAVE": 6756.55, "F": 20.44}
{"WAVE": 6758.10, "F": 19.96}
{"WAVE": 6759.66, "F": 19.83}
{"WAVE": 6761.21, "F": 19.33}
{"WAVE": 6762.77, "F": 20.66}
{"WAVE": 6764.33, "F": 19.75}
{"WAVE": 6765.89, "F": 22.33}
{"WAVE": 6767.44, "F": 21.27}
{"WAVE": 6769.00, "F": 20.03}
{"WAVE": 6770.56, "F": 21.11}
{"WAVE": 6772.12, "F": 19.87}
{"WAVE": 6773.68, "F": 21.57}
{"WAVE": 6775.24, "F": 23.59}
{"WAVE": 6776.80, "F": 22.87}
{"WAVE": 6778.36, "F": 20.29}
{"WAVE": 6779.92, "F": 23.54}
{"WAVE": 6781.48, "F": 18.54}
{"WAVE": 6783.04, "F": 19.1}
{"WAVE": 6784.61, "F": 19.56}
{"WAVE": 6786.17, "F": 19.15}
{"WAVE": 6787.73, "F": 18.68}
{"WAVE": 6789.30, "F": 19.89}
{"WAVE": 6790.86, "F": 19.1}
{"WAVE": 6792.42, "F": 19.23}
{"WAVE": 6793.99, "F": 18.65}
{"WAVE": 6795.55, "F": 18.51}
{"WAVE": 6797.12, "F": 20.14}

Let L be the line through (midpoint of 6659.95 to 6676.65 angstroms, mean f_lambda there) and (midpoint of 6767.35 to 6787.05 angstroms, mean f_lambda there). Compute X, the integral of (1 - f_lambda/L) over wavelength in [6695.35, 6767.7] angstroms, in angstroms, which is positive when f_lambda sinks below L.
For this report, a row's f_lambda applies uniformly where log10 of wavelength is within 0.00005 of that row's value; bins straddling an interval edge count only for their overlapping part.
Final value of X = 6.78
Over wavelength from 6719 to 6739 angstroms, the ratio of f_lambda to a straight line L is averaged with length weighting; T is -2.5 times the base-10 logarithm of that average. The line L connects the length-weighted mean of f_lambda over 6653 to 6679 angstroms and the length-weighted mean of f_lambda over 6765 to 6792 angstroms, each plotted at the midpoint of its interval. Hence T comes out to 0.168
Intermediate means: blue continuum 23.2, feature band 18.6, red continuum 20.6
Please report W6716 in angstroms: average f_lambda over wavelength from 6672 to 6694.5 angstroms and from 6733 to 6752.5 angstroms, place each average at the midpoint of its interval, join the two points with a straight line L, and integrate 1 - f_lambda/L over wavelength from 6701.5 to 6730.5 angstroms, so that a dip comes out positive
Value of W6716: 1.2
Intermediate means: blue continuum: 21.6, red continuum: 19.7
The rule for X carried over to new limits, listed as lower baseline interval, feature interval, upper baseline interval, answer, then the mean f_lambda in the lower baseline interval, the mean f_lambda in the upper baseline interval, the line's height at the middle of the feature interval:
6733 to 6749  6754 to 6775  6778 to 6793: -0.7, 20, 19.7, 19.9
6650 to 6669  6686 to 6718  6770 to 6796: 1.2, 22.5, 20.2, 21.7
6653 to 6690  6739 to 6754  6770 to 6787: 1.2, 22.4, 20.8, 21.3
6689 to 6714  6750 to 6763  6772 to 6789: 0.9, 21.2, 20.6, 20.8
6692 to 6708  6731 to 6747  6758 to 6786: 0.6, 21.2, 20.7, 20.9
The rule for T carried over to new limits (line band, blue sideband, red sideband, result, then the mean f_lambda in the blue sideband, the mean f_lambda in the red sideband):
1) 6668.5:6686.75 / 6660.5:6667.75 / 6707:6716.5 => -0.02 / 22.5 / 20.8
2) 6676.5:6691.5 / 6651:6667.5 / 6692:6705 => 0.02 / 22.3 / 21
